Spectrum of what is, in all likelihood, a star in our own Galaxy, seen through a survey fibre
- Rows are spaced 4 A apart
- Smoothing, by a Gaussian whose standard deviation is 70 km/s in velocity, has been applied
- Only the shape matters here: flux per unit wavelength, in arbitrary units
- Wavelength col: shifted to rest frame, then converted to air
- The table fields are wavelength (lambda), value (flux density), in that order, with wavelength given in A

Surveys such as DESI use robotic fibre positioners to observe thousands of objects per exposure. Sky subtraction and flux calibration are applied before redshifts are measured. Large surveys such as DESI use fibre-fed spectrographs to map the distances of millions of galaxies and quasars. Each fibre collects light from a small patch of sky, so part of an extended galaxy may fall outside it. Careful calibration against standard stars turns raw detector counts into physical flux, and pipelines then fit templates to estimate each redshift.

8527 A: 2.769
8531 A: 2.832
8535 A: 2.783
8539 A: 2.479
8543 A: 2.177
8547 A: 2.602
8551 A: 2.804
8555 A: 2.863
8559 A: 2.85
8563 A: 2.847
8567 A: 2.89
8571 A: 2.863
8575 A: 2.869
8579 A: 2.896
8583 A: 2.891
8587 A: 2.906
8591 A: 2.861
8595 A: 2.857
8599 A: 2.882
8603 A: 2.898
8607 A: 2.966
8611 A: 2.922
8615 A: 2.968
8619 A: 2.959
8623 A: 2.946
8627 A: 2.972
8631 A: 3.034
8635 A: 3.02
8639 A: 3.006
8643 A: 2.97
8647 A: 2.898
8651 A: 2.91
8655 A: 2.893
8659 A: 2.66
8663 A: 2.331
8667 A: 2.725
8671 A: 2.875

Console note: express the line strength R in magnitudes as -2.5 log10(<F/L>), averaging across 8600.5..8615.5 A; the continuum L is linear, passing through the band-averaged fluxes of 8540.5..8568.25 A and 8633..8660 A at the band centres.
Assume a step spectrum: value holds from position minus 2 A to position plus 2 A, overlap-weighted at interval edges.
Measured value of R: -0.039 mag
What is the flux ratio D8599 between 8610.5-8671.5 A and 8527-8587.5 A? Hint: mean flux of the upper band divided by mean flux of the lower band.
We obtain 1.04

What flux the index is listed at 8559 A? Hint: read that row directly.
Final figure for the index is 2.85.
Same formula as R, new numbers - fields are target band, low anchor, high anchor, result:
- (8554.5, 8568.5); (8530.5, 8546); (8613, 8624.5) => -0.078 mag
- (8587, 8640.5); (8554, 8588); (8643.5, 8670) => -0.049 mag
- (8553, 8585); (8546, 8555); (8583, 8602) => -0.025 mag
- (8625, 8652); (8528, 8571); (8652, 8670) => -0.110 mag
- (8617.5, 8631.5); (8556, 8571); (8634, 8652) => -0.013 mag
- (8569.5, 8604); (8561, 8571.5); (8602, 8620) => 0.008 mag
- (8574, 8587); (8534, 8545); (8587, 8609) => -0.049 mag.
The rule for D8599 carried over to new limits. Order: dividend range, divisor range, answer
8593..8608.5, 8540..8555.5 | 1.12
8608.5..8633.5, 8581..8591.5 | 1.03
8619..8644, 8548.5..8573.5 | 1.05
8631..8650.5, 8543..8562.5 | 1.09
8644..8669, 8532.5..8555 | 1.06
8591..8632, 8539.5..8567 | 1.09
